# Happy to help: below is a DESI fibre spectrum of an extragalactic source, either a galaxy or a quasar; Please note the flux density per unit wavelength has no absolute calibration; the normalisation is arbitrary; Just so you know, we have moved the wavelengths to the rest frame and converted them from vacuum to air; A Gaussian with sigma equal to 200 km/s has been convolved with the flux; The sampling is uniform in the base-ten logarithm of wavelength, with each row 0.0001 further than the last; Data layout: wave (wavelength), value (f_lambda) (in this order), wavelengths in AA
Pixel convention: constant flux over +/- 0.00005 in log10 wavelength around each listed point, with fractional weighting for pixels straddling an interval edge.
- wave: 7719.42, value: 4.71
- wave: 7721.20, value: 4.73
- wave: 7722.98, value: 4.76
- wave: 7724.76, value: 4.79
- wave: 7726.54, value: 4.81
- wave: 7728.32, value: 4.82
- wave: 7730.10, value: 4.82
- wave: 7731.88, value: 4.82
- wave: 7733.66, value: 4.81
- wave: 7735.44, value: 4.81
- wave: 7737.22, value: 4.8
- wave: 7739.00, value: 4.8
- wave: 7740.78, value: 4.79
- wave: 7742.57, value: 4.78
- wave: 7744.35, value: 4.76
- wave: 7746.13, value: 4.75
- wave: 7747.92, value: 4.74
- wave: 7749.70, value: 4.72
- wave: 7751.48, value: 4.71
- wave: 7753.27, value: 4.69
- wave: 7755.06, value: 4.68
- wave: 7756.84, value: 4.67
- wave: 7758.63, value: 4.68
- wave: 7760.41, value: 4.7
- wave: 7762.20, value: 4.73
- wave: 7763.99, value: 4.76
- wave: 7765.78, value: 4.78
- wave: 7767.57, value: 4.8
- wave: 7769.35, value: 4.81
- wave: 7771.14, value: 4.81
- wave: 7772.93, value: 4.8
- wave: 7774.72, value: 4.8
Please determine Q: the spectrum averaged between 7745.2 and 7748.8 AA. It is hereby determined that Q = 4.74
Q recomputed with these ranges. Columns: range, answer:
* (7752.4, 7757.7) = 4.68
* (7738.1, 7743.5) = 4.79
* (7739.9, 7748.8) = 4.76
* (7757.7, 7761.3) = 4.69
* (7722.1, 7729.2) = 4.79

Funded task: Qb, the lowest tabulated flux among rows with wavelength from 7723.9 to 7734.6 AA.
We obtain 4.79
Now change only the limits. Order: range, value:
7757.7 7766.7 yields 4.68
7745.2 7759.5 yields 4.67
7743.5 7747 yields 4.75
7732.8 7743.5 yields 4.78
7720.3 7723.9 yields 4.73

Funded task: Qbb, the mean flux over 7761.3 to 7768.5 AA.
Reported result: 4.77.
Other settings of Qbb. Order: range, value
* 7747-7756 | 4.71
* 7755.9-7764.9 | 4.71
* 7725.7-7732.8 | 4.82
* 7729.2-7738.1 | 4.81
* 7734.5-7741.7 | 4.8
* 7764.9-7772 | 4.8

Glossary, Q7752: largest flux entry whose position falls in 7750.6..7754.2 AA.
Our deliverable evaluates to 4.71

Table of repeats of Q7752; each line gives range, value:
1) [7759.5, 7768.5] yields 4.8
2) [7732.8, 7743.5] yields 4.81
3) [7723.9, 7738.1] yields 4.82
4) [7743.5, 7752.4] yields 4.76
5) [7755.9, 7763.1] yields 4.73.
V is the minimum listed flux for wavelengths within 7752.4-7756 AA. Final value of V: 4.68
